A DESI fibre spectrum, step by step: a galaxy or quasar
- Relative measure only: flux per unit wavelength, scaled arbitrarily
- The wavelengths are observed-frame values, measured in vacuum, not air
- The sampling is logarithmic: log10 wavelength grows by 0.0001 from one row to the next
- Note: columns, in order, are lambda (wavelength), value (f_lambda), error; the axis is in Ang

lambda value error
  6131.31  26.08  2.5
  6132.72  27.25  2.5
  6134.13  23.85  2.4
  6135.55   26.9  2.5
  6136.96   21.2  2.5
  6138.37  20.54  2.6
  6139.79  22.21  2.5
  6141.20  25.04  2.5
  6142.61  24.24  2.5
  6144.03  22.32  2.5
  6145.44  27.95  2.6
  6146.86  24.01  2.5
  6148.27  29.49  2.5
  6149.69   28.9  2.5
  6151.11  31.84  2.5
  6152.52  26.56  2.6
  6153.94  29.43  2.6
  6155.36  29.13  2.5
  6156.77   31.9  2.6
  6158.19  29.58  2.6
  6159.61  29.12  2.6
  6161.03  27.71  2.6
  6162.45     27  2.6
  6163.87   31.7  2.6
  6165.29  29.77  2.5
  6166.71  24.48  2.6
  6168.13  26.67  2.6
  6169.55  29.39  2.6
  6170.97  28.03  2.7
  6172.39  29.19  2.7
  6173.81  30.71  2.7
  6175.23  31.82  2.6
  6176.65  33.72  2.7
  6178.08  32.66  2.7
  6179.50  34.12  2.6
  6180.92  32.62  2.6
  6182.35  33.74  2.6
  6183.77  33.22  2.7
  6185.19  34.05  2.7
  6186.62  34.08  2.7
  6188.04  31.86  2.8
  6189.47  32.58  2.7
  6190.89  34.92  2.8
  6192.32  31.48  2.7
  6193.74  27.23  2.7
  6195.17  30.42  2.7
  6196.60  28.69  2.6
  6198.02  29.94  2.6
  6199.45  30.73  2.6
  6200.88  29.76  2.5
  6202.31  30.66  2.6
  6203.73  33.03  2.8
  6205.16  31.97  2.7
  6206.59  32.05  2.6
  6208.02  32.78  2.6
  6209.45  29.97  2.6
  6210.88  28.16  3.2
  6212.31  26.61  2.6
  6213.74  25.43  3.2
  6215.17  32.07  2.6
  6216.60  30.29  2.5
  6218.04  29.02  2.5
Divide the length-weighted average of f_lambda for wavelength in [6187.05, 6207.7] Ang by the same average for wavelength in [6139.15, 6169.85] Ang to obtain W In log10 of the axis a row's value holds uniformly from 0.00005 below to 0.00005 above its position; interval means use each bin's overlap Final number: 1.1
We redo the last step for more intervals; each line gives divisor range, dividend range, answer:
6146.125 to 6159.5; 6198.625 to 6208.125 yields 1.09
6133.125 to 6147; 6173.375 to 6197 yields 1.35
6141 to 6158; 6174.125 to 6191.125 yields 1.20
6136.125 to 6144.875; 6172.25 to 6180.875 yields 1.42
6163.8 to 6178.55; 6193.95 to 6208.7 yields 1.04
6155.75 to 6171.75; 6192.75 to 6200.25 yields 1.03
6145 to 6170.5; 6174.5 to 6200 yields 1.12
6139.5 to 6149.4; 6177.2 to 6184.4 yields 1.31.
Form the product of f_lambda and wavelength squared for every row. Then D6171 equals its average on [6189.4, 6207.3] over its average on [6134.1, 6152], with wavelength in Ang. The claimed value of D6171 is 1.2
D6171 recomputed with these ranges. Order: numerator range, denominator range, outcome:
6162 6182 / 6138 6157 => 1.14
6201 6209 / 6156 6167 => 1.11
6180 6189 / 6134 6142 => 1.45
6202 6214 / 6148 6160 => 1.04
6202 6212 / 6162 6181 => 1.04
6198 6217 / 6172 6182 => 0.95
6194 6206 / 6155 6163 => 1.06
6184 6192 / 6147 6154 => 1.17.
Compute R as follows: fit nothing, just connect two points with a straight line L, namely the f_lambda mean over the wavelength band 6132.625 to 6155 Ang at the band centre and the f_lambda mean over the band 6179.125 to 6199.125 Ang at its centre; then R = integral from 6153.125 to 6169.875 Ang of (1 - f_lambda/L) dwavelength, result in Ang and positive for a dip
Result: -0.4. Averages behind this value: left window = 25.7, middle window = 28.8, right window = 32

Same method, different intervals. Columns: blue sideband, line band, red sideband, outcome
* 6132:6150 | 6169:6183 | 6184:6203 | -1.18 Ang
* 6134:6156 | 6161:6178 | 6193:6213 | -1.02 Ang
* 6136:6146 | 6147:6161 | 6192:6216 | -2.53 Ang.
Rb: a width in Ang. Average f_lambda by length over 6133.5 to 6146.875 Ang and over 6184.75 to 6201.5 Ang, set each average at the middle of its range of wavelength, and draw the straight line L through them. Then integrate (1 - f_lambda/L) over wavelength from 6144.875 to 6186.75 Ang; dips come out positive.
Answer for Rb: -4.0 Ang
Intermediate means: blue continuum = 23.8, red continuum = 31.3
